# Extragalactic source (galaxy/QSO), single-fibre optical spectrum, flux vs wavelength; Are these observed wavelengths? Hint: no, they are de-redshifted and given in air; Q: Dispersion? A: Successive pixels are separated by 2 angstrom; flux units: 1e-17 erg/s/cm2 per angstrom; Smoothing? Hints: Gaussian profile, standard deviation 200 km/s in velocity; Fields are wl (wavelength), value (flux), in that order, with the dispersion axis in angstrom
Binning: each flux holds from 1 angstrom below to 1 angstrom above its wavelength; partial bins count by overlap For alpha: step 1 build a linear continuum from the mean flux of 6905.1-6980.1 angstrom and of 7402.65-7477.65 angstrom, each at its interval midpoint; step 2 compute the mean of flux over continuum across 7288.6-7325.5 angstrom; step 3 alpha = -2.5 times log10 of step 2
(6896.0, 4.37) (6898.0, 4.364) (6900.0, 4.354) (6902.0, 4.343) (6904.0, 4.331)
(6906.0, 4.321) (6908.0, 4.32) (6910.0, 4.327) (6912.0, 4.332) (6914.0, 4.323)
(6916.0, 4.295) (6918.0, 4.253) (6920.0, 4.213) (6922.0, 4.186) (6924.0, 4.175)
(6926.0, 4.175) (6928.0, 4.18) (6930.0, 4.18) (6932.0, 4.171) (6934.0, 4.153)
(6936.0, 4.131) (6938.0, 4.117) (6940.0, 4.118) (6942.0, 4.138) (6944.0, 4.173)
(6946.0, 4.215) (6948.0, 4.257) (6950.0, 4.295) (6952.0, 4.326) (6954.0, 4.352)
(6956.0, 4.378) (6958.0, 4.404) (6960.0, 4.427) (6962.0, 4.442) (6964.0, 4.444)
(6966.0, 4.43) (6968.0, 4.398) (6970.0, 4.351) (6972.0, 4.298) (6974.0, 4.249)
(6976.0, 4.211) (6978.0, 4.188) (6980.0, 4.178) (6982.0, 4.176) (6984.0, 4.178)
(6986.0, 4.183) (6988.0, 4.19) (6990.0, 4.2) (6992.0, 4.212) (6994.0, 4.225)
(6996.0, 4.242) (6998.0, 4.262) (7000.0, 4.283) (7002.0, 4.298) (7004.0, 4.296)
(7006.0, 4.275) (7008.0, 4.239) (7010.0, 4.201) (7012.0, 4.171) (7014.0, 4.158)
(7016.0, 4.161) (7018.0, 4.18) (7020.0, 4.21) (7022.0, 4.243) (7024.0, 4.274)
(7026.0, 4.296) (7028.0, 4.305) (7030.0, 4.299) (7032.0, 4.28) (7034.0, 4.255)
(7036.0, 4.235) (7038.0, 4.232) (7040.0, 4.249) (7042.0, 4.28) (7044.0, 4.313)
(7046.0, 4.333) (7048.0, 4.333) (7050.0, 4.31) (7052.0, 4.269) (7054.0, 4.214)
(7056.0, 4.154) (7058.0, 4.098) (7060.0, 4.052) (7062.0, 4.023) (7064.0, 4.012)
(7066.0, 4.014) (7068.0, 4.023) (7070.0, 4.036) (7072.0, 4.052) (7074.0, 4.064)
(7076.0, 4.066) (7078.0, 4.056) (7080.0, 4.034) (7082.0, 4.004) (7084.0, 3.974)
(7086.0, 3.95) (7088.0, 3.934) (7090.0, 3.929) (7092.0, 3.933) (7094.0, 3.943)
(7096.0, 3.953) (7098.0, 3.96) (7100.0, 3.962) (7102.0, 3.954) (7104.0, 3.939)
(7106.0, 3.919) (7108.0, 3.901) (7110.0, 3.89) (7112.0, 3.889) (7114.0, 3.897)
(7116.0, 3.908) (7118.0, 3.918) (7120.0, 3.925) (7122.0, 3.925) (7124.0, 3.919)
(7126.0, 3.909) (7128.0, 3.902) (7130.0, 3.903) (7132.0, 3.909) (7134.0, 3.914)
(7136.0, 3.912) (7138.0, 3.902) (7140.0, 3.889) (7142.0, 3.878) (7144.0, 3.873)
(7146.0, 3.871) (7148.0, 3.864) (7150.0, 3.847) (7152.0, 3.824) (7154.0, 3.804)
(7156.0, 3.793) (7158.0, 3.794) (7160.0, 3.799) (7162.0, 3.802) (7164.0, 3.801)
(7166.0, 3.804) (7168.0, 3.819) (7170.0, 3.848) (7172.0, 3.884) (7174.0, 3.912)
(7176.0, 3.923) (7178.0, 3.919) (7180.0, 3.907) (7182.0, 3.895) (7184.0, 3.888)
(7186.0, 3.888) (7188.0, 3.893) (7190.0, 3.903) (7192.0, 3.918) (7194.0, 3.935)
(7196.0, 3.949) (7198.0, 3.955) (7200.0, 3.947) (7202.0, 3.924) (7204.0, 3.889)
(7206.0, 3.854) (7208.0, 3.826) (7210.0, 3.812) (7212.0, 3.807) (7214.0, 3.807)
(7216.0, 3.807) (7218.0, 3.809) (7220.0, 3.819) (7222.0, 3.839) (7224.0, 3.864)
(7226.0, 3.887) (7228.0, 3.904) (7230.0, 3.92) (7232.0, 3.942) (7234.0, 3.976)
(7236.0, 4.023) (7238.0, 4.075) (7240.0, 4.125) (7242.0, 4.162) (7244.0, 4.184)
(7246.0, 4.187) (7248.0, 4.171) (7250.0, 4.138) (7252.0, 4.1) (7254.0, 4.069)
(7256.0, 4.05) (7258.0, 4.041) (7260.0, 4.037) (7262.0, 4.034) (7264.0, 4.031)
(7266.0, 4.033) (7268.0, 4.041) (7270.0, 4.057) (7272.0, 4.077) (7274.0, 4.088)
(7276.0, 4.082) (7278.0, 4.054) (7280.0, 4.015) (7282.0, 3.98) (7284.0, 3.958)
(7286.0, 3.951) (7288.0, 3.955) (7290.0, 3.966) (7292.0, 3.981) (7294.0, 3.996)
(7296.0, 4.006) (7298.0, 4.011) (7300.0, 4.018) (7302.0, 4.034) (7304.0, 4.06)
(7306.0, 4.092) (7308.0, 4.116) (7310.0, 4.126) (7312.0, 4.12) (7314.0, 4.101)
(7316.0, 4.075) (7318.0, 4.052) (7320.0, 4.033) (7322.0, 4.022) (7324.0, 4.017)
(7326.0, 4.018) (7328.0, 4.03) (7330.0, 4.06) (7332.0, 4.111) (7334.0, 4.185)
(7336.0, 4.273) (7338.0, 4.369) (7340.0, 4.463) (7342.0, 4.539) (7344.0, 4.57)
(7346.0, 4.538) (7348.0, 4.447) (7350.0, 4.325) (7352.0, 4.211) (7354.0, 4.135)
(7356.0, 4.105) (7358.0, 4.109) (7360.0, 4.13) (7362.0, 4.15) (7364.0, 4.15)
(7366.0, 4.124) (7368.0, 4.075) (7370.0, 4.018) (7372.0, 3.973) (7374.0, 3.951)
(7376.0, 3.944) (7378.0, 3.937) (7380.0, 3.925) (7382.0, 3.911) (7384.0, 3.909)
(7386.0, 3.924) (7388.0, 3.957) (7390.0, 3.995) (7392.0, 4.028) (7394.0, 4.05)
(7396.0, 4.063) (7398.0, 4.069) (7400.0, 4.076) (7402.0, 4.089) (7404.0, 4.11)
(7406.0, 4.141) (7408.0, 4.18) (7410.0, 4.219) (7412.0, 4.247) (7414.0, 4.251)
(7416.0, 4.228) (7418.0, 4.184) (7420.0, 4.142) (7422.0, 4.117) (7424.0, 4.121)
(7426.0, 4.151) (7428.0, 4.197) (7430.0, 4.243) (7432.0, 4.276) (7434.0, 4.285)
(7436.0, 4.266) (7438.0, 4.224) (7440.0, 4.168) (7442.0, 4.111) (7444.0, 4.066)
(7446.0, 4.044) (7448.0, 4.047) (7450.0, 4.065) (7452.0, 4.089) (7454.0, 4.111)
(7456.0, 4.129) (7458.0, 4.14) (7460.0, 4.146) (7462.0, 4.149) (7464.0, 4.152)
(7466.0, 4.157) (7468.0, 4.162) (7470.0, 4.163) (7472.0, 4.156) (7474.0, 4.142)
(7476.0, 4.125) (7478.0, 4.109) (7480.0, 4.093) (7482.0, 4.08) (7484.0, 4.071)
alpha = 0.04 mag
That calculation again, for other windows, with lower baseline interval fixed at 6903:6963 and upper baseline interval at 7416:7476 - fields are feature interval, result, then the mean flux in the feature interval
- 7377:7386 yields 0.066 mag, 3.92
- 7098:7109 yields 0.076 mag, 3.94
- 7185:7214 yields 0.084 mag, 3.89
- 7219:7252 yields 0.047 mag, 4.02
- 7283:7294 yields 0.058 mag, 3.97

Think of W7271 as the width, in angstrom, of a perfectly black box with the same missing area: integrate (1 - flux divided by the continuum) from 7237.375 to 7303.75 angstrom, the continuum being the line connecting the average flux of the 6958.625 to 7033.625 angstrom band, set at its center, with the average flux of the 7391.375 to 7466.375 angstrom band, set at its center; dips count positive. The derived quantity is 2.2 angstrom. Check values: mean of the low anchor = 4.26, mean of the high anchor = 4.15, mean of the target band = 4.05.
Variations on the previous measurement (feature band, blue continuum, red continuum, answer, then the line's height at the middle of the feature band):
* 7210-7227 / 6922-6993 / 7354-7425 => 1.3 angstrom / 4.14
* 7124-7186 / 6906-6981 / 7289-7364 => 4.9 angstrom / 4.2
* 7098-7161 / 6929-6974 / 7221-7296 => 3.7 angstrom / 4.13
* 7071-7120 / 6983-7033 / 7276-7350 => 2.8 angstrom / 4.2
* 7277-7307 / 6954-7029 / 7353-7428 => 0.9 angstrom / 4.13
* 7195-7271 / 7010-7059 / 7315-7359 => 4.4 angstrom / 4.22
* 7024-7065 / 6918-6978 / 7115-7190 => -1.5 angstrom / 4.08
